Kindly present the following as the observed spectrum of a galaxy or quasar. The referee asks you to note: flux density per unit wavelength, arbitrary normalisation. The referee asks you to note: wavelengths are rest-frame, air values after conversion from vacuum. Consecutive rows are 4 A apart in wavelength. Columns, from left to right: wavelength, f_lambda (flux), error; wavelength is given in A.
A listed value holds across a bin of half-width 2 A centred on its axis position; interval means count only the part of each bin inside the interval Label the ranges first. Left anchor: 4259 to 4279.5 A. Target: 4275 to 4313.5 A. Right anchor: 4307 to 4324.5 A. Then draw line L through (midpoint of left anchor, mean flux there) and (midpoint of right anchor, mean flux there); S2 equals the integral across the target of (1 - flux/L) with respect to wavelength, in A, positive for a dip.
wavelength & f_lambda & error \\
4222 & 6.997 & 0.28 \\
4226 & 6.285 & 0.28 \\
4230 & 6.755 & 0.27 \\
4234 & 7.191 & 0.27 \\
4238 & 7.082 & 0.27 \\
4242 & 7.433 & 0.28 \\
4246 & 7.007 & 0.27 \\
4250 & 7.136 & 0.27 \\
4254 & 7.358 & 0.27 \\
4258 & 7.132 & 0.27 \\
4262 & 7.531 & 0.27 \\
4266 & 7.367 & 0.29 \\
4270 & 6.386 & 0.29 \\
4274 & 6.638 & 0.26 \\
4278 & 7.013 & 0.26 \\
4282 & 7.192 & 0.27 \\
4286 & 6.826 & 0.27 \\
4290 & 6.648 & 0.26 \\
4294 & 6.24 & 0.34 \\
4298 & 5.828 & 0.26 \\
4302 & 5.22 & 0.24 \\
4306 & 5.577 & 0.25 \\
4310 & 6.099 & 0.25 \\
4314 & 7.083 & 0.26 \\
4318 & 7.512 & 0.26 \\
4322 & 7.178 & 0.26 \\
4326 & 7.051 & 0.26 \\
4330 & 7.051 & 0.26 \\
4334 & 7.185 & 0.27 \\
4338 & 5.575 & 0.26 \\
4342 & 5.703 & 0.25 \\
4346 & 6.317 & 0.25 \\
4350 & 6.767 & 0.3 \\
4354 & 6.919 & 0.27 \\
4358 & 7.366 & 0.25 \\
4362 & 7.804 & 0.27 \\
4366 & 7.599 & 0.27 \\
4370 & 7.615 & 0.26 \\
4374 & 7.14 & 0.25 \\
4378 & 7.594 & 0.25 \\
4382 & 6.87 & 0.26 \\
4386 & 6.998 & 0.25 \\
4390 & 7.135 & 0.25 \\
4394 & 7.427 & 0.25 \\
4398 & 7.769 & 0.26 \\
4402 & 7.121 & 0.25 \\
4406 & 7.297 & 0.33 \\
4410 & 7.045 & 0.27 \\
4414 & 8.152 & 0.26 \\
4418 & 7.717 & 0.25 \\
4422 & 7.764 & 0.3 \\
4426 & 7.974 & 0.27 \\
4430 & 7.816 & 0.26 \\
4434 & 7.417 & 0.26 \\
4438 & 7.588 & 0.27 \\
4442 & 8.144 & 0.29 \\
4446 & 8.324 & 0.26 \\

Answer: 3.4 A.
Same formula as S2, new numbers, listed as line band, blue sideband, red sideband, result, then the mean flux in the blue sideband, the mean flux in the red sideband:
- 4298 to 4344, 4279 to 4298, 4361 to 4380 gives 3.63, 6.65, 7.54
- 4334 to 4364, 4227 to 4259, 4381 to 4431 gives 2.76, 7.11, 7.47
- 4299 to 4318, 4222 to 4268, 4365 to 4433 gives 2.92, 7.11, 7.47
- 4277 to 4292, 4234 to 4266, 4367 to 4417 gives 0.74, 7.24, 7.36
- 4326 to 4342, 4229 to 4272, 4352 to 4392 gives 1.55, 7.13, 7.3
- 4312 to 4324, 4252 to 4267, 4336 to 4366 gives -0.56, 7.35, 6.7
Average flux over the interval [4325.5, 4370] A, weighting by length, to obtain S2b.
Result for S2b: 6.88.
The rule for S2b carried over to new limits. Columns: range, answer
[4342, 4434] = 7.34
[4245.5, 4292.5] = 7.01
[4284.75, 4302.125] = 6.22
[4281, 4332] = 6.57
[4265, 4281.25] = 6.85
